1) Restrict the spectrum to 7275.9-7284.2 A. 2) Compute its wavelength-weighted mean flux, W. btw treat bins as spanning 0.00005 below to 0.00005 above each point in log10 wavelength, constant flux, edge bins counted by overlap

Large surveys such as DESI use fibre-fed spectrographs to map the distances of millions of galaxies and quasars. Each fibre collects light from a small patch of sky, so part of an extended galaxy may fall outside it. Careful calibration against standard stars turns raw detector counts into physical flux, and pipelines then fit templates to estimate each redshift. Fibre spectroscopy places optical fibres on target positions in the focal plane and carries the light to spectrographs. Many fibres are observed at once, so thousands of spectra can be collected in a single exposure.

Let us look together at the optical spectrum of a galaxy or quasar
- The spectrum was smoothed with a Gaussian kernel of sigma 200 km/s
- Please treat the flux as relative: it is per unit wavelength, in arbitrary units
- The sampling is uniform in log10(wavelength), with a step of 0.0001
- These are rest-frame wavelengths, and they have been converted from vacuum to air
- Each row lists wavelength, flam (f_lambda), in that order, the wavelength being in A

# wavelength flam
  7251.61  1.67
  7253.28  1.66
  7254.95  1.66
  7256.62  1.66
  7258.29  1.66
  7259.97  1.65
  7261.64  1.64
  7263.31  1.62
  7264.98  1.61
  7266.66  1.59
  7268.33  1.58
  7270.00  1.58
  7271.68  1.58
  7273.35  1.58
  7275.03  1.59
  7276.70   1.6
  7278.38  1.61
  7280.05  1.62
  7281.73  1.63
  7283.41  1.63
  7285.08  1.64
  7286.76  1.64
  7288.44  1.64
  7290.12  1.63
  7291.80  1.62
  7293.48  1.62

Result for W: 1.62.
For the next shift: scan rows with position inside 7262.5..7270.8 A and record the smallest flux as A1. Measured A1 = 1.58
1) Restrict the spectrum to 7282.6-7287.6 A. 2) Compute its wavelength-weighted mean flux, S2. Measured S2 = 1.64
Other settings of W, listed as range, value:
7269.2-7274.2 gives 1.58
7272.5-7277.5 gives 1.59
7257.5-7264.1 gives 1.64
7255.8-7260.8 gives 1.65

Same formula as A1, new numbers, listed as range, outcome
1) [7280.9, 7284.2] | 1.63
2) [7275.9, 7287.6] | 1.6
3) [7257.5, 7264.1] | 1.62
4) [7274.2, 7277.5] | 1.59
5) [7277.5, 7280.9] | 1.61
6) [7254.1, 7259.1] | 1.66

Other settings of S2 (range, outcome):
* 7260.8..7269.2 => 1.61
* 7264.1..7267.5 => 1.6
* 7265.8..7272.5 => 1.58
